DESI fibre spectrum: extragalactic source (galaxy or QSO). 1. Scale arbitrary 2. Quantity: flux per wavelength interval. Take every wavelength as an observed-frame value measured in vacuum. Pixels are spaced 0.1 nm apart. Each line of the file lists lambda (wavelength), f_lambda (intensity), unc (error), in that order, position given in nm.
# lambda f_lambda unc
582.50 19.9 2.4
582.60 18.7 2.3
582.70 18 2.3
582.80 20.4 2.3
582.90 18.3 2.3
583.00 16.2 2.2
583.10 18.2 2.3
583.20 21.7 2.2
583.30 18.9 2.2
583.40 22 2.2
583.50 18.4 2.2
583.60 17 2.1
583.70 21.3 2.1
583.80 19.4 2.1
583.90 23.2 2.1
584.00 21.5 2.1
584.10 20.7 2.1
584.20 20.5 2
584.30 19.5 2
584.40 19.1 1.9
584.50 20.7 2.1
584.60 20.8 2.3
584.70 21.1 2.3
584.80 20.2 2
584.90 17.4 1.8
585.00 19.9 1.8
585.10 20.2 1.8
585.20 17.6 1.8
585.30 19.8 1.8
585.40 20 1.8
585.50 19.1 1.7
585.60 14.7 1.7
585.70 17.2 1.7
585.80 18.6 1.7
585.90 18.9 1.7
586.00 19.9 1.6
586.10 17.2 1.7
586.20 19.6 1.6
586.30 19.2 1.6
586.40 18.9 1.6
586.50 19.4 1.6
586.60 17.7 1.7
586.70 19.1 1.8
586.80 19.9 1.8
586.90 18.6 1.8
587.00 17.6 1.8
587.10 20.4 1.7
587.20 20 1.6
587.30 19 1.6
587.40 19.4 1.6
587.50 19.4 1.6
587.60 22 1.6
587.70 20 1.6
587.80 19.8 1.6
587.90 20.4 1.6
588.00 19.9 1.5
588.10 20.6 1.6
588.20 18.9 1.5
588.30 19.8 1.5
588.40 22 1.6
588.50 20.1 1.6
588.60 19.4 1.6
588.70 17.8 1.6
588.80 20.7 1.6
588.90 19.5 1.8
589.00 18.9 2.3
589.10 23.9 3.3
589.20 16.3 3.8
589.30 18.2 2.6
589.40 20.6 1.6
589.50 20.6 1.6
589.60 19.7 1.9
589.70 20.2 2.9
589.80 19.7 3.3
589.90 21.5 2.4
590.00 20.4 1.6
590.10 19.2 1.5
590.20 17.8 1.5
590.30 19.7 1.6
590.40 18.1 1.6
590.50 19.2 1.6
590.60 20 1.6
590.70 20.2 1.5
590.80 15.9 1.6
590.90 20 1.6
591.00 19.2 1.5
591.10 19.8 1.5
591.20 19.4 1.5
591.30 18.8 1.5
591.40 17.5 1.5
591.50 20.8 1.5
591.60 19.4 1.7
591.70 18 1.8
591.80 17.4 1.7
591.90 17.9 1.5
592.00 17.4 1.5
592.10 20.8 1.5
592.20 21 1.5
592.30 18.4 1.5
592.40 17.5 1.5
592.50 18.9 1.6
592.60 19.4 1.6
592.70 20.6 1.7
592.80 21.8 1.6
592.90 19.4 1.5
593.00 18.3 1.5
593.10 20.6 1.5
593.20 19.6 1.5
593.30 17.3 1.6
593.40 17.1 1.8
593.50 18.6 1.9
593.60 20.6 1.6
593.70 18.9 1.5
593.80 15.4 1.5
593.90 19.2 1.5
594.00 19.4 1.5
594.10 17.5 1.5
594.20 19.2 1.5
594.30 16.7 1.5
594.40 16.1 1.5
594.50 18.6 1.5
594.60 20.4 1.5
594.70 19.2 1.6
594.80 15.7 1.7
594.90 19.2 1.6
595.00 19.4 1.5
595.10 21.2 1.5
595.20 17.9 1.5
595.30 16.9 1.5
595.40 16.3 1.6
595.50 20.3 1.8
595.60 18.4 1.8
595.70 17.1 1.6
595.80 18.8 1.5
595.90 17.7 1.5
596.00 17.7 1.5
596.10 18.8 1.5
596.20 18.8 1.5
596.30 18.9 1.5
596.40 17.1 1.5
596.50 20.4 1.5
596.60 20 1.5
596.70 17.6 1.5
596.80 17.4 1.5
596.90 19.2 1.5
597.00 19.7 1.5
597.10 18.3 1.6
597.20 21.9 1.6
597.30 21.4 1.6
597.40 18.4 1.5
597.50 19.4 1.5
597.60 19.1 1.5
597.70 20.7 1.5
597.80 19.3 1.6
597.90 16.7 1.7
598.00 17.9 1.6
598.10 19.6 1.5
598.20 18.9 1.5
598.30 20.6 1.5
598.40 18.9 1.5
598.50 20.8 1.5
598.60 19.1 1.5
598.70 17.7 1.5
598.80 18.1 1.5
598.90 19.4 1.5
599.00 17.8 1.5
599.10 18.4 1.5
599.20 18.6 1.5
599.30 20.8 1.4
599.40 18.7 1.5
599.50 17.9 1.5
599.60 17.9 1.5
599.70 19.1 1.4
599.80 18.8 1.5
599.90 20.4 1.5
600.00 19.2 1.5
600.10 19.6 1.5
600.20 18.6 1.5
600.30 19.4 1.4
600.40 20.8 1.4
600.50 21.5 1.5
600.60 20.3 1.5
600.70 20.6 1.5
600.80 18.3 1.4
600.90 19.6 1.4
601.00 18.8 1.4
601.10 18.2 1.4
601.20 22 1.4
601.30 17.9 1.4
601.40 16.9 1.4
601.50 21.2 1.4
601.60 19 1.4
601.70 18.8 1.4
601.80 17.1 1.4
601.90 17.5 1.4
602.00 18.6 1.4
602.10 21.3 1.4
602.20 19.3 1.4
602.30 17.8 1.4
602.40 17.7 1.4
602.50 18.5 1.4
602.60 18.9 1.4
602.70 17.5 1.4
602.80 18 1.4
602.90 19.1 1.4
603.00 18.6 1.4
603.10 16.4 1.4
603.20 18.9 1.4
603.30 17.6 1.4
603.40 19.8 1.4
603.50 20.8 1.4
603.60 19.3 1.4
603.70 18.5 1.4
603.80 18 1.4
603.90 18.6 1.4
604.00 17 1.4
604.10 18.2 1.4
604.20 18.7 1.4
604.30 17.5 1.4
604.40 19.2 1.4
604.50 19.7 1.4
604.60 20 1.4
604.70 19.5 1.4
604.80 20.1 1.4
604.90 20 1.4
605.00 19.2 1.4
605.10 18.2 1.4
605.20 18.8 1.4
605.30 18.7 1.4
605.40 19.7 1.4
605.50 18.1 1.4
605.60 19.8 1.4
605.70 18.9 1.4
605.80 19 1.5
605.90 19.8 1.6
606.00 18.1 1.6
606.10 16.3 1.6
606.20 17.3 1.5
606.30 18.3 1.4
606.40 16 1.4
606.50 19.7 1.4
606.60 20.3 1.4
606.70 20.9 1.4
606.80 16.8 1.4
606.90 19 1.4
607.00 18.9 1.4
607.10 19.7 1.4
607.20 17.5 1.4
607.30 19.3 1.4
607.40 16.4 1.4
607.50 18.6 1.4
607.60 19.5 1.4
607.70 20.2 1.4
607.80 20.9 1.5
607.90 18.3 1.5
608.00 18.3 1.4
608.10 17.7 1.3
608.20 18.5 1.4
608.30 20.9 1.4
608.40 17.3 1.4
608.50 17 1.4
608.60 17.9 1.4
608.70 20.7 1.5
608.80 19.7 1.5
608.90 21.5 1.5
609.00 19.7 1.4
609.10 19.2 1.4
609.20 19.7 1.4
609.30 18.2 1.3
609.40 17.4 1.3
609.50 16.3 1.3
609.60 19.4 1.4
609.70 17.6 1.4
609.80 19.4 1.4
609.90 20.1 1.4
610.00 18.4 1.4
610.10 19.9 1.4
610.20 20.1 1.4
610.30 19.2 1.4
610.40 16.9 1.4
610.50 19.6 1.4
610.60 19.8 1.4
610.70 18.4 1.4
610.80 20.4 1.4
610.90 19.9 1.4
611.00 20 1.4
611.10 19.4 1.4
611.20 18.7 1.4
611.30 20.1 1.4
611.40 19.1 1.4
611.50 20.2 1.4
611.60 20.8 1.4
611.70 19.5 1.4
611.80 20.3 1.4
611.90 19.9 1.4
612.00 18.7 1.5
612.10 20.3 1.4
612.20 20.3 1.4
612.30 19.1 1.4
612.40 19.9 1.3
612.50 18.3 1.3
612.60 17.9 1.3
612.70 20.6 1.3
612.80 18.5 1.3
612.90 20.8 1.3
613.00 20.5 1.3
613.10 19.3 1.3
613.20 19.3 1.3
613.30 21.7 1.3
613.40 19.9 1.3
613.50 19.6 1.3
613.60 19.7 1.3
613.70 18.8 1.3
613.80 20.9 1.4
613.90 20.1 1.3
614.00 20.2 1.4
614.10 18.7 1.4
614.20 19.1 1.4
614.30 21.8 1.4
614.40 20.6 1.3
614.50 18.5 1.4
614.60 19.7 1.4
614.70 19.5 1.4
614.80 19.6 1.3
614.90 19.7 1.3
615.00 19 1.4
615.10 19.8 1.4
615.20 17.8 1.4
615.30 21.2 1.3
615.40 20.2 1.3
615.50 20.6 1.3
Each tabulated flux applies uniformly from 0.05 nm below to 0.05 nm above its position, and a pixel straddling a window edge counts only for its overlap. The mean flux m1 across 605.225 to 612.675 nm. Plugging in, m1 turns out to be 19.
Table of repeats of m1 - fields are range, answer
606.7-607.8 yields 18.8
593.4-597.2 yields 18.5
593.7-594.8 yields 18.1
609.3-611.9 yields 19.2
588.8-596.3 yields 18.9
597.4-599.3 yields 19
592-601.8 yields 19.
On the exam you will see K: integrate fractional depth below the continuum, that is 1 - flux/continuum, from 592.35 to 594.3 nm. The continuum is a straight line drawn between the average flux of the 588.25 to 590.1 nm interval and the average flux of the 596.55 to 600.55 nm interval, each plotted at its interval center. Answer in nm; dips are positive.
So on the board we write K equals 0.08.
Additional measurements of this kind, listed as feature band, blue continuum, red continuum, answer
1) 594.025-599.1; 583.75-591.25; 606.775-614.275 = 0.184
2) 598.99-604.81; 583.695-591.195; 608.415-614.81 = 0.169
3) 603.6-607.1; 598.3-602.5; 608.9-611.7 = 0.075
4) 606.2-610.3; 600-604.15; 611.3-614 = 0.116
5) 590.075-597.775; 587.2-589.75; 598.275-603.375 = 0.253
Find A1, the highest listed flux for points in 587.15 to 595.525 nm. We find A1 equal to 23.9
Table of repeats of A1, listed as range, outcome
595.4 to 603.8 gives 22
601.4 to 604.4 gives 21.3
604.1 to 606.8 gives 20.9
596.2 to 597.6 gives 21.9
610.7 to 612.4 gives 20.8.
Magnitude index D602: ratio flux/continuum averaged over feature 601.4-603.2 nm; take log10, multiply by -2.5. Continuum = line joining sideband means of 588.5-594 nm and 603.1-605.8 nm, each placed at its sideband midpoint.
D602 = 0.03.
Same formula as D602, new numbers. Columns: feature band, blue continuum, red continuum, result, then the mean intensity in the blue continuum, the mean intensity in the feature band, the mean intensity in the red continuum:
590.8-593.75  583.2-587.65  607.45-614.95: 0.02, 19.5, 19.1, 19.4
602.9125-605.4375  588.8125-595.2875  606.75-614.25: 0.02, 19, 18.8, 19.3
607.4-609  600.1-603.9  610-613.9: 0.02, 19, 19.1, 19.6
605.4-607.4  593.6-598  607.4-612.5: 0.03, 18.6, 18.6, 19.2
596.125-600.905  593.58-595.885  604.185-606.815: -0.04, 18.3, 19.2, 18.9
